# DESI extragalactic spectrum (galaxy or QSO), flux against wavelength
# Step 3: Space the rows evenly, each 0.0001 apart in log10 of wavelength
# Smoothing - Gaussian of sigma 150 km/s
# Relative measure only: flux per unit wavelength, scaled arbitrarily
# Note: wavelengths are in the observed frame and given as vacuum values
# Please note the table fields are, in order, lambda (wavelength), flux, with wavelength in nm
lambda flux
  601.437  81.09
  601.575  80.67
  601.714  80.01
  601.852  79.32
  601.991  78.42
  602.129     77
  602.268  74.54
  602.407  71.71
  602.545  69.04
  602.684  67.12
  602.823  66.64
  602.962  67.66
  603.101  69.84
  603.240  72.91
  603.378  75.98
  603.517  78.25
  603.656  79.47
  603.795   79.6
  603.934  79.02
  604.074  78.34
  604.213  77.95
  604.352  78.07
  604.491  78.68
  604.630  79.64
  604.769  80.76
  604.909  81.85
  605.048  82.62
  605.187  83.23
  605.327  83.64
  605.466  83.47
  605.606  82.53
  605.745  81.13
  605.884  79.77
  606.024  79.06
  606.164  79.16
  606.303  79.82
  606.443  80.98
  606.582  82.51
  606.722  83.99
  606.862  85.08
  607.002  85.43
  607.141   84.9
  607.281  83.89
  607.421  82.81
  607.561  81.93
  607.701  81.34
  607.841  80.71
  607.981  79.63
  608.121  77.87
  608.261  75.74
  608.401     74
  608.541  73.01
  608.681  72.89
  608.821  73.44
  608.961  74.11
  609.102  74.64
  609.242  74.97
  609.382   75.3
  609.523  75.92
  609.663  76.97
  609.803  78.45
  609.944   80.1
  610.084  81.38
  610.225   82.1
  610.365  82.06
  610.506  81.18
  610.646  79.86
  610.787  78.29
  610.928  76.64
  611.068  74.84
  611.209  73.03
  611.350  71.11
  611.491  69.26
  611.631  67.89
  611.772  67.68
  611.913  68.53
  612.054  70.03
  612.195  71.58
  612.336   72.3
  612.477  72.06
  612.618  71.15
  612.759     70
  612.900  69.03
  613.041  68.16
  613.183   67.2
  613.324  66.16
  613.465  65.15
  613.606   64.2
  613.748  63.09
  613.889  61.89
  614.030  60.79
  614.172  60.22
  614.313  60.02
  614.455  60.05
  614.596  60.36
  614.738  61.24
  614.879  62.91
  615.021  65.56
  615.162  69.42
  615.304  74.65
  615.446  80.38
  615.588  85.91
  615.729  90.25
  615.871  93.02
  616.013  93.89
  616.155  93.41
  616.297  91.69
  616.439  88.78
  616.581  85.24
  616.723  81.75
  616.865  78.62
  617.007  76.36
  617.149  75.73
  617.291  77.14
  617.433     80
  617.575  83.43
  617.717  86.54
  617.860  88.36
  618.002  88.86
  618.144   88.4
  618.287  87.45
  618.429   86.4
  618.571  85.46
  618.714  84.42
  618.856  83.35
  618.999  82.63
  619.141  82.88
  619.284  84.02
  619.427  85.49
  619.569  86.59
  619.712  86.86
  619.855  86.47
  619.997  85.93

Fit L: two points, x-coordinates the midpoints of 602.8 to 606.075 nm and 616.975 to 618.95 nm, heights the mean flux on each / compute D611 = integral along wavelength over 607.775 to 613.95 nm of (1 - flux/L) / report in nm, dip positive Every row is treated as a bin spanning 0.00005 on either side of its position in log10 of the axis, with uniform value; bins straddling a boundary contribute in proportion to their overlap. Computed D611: 0.59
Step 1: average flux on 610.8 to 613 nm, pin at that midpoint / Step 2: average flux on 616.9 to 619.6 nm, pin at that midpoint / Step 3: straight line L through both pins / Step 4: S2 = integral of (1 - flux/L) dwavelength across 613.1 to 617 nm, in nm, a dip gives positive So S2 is 0.20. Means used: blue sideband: 71.2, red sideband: 83.8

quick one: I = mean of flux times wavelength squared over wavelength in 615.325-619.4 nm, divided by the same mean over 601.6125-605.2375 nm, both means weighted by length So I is 1.16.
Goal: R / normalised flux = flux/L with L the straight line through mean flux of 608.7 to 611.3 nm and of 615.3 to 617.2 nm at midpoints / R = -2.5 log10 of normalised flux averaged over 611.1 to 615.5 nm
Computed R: 0.21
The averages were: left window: 77.3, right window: 85.4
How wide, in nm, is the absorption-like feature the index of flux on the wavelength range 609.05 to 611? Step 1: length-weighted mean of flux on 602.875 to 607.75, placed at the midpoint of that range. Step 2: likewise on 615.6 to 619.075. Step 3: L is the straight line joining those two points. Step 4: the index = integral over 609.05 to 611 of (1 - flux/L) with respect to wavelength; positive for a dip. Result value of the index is 0.09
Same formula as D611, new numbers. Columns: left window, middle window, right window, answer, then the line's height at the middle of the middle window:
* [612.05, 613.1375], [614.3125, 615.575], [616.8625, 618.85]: 0.15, 76.3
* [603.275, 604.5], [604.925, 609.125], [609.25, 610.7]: -0.08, 78.7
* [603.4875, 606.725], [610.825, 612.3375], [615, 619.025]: 0.20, 82.4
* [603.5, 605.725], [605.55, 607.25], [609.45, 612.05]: -0.06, 79.1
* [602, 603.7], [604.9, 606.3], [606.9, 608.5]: -0.08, 77.2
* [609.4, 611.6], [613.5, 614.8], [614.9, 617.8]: 0.31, 80.4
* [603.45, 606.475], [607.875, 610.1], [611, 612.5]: -0.05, 74.6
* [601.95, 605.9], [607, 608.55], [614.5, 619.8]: -0.03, 78.6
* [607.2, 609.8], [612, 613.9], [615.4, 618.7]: 0.31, 81.6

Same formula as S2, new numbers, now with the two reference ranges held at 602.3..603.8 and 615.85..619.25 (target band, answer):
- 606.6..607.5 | -0.10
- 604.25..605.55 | -0.13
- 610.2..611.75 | 0.07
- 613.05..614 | 0.20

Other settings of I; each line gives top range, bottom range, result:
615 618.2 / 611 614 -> 1.23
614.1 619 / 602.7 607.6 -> 1.04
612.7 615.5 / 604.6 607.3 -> 0.82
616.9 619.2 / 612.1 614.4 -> 1.28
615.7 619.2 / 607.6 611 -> 1.13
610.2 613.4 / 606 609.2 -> 0.93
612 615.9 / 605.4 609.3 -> 0.88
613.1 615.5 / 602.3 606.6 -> 0.86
